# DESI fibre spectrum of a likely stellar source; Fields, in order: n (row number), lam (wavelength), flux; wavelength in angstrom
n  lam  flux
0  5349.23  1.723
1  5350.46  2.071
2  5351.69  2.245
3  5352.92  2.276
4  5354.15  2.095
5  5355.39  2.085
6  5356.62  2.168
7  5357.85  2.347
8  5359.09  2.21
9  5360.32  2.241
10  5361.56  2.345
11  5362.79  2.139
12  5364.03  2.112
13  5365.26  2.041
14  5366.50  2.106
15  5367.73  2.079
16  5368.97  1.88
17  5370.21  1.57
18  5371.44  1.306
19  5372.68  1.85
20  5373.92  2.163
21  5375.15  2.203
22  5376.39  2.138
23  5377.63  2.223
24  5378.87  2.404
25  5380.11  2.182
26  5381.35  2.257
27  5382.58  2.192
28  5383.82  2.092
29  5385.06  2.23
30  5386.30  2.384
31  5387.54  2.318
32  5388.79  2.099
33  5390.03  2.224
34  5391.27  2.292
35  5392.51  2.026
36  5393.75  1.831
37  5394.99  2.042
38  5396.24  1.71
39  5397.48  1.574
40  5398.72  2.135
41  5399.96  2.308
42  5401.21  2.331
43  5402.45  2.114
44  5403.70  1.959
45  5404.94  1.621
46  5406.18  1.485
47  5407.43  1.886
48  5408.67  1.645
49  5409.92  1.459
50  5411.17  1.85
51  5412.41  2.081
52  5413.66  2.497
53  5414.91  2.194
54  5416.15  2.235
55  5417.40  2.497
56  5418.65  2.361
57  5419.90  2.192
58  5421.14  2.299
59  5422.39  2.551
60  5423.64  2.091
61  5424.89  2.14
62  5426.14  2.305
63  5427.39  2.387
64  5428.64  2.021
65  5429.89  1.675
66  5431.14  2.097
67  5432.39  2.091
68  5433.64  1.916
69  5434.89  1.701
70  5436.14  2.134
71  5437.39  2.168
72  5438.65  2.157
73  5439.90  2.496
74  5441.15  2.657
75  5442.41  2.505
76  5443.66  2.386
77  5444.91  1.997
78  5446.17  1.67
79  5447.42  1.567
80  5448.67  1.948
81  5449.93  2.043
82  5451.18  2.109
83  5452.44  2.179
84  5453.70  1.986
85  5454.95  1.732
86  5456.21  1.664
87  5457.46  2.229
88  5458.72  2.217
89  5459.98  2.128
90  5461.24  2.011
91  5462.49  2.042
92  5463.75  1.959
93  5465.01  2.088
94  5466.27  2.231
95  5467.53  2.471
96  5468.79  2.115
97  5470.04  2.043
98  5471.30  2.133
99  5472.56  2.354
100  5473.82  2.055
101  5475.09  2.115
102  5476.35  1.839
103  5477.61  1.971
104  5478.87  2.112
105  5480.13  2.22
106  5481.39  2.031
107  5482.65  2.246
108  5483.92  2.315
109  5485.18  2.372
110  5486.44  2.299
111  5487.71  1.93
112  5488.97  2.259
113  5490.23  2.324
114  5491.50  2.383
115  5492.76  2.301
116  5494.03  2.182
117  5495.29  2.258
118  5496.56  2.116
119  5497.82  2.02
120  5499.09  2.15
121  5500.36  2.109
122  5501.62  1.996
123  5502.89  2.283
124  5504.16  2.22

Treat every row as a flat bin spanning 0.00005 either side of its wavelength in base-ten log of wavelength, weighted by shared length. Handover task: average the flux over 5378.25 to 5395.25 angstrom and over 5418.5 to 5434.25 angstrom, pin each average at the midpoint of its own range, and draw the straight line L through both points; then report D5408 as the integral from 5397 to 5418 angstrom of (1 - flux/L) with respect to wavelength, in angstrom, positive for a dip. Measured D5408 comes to 1.7 angstrom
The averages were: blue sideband 2.19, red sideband 2.16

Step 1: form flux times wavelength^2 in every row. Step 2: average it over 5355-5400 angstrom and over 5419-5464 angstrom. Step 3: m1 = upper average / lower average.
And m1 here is 1.0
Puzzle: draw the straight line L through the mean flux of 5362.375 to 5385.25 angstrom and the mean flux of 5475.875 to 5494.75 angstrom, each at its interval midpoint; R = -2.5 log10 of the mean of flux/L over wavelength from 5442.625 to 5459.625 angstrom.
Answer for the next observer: 0.08 mag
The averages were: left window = 2.06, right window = 2.19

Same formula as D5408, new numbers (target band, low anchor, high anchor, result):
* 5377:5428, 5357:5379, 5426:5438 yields -1.5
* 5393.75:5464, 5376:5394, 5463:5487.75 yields 3.7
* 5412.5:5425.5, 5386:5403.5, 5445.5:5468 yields -1.5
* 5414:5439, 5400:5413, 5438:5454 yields -2.1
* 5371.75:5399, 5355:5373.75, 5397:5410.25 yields -2.2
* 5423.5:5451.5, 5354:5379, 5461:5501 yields 0.4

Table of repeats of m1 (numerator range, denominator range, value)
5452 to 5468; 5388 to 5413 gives 1.09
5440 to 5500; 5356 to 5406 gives 1.06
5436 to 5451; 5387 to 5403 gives 1.05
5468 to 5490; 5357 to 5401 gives 1.06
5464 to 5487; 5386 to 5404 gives 1.07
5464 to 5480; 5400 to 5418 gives 1.09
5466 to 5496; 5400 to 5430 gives 1.07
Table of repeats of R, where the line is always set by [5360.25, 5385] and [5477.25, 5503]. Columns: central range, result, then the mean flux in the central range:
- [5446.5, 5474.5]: 0.053 mag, 2.06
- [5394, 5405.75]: 0.073 mag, 1.97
